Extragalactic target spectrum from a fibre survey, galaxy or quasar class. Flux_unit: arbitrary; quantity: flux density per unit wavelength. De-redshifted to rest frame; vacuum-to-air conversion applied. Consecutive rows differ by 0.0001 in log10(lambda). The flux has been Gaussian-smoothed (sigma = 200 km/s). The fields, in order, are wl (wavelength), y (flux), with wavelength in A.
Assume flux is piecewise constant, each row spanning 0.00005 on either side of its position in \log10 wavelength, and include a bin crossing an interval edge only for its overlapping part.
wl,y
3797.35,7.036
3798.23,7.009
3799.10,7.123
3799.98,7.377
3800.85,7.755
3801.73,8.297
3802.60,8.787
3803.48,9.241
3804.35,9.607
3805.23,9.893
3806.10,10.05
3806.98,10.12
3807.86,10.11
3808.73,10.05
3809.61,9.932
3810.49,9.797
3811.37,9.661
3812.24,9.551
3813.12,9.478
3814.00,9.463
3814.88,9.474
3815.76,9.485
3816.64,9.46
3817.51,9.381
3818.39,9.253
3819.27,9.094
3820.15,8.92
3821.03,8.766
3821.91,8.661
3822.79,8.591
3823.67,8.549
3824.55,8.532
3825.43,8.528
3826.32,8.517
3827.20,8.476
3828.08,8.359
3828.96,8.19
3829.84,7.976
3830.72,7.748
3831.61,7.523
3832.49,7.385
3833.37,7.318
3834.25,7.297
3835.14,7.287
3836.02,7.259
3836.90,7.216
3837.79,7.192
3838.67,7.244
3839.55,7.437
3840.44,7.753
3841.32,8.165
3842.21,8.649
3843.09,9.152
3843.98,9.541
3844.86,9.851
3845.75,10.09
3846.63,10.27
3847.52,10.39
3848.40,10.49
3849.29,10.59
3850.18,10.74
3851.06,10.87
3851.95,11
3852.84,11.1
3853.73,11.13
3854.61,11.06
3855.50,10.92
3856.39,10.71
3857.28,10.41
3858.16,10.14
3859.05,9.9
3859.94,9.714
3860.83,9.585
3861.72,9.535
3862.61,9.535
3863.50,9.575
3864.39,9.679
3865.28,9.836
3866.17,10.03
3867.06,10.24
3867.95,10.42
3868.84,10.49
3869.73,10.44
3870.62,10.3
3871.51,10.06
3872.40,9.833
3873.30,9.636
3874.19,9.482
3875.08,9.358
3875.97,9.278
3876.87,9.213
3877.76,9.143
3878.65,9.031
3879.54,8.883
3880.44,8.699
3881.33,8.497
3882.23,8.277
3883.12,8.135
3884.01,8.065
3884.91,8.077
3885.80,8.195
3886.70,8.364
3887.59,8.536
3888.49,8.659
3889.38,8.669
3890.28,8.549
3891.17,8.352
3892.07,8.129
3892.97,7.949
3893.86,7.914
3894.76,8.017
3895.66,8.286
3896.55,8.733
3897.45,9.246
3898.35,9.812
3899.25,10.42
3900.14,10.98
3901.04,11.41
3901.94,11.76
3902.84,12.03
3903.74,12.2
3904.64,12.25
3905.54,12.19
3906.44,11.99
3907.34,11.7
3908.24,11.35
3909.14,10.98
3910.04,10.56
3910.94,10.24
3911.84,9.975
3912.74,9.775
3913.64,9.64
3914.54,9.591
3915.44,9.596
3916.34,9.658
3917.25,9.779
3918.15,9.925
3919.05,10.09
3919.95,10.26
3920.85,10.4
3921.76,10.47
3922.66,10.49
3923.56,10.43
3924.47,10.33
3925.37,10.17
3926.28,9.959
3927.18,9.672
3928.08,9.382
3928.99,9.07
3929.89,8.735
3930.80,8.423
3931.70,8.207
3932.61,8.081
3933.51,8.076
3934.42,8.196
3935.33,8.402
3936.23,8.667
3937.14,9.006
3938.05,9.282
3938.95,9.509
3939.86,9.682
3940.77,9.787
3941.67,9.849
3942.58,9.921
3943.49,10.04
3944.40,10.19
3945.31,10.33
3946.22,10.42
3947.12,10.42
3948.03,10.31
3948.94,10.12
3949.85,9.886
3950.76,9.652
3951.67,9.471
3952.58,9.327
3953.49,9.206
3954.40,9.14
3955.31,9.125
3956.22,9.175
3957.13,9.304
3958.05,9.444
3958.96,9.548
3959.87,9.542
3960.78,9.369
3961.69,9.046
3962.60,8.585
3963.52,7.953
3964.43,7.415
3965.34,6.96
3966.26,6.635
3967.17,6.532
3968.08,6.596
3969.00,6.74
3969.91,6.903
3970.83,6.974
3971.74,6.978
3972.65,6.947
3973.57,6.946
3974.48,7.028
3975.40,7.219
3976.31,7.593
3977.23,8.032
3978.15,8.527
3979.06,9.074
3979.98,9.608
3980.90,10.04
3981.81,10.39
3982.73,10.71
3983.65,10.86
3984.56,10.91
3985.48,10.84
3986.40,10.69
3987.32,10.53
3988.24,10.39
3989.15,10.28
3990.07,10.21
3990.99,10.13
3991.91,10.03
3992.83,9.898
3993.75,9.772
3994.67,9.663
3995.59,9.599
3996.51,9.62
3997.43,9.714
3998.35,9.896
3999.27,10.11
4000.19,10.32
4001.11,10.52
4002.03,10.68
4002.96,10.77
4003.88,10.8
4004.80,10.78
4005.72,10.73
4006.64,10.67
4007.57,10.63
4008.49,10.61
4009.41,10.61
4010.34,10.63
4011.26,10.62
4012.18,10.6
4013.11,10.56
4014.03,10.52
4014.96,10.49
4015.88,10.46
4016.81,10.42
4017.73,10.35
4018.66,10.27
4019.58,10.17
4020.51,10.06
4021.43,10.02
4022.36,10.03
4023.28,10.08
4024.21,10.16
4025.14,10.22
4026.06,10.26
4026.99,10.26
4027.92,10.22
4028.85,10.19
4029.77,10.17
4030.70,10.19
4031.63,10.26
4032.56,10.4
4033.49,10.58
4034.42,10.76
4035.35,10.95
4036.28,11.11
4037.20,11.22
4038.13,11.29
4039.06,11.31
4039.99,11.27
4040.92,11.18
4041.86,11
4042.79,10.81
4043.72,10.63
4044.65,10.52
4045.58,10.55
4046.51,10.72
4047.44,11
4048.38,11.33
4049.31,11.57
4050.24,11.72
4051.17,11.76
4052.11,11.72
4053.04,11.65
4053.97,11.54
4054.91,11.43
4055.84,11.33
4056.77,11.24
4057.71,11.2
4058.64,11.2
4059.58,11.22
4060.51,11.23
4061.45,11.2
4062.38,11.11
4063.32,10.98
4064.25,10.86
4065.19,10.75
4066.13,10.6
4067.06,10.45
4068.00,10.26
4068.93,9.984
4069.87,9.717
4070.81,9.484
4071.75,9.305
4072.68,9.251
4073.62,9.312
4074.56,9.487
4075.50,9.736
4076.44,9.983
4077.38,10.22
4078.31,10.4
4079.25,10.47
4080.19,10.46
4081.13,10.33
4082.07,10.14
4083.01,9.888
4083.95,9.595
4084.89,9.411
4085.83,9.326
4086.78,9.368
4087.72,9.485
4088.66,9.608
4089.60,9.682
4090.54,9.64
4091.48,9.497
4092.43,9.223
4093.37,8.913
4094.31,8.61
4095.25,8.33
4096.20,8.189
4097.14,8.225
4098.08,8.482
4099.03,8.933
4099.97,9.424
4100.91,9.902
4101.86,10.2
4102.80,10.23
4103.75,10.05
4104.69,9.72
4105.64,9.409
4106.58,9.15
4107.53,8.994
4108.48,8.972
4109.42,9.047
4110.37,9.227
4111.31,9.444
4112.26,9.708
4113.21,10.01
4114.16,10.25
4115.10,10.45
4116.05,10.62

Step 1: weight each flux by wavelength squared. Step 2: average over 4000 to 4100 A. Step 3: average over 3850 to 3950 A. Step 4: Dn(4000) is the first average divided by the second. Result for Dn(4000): 1.1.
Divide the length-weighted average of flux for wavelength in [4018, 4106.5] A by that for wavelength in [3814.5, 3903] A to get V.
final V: 1.12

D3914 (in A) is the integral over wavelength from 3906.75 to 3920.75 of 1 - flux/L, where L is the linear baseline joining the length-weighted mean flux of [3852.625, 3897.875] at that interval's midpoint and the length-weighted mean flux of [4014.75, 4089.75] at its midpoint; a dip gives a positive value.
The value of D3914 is -1.0 A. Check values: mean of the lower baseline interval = 9.32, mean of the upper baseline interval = 10.5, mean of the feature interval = 10.2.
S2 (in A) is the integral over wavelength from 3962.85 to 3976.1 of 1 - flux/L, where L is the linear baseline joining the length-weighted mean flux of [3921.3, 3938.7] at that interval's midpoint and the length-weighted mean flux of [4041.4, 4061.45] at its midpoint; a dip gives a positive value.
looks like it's 3.8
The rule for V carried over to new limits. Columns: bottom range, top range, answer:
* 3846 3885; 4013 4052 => 1.08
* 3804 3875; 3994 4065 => 1.14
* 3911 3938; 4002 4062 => 1.14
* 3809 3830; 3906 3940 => 1.08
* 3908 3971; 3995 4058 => 1.15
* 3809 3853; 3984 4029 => 1.16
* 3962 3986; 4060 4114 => 1.18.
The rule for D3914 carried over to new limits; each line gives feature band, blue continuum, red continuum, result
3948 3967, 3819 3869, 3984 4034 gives 1.95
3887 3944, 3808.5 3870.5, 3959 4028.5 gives -1.99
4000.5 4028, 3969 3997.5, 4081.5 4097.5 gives -3.69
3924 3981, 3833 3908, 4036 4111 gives 5.76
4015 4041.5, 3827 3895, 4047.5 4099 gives -1.45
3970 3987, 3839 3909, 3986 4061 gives 2.52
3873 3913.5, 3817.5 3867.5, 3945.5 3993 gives -2.21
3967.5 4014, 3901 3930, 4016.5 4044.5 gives 4.13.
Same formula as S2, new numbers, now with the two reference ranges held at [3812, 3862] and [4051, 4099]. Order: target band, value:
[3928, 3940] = 1.0 A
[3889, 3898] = 0.9 A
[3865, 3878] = -0.9 A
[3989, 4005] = -0.6 A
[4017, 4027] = -0.3 A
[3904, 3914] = -1.7 A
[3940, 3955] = -0.5 A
